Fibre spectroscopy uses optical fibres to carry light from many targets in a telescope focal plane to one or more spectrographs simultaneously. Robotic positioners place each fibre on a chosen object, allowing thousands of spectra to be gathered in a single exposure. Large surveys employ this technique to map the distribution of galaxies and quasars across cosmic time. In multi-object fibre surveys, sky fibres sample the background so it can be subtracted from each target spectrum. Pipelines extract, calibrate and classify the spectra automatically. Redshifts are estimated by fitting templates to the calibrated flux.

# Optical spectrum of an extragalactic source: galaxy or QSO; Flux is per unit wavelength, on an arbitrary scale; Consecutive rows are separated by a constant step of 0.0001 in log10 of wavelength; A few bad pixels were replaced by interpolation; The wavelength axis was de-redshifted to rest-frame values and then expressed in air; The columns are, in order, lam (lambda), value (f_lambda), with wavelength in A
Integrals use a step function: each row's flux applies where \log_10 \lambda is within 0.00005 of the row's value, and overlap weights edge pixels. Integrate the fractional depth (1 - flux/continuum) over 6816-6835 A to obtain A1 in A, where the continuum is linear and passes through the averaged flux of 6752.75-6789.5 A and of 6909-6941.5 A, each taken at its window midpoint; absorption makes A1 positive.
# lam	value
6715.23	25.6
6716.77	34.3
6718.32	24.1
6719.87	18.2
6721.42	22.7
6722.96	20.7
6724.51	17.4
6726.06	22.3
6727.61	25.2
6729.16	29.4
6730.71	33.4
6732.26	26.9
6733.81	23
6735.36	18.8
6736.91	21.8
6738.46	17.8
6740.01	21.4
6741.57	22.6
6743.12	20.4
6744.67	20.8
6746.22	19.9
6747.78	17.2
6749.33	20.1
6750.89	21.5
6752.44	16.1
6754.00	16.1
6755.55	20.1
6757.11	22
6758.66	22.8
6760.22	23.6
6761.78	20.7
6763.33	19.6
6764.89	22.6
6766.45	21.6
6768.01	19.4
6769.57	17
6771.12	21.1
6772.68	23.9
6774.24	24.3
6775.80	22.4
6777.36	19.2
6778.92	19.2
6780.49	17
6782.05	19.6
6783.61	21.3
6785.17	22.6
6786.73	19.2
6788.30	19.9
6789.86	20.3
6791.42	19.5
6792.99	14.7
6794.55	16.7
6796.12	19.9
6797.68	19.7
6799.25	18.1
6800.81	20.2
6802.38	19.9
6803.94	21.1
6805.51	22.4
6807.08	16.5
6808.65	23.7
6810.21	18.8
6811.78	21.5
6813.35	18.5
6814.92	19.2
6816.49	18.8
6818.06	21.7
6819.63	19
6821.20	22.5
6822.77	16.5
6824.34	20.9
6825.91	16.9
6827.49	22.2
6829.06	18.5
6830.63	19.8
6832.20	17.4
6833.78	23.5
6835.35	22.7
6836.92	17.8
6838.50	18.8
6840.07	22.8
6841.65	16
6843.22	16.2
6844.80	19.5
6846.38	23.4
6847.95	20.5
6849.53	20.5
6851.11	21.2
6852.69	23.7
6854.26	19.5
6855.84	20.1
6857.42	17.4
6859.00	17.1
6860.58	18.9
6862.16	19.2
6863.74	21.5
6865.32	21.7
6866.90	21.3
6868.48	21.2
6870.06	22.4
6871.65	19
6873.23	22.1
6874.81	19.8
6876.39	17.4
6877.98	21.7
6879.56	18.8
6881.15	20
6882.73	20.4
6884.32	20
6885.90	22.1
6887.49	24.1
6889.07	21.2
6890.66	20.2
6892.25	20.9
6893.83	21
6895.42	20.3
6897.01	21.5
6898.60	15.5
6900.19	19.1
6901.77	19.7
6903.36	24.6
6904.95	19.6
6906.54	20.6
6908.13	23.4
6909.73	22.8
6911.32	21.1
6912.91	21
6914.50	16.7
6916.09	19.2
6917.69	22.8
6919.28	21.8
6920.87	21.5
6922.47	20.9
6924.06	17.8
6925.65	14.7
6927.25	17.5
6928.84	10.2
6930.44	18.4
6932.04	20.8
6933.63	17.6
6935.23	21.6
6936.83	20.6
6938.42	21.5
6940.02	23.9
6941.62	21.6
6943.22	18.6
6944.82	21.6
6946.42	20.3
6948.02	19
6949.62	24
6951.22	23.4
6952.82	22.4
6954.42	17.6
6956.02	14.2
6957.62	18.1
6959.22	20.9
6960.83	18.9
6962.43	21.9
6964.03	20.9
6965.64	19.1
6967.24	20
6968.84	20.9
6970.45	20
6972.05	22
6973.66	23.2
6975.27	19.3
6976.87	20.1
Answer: 0.35 A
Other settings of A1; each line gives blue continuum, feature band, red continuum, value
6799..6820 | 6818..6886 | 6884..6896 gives 2.1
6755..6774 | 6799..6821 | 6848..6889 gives 0.9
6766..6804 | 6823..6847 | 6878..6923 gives 0.7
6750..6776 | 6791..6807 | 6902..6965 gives 1.2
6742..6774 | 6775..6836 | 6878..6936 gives 1.5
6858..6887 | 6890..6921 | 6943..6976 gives -0.5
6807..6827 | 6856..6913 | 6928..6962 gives -2.2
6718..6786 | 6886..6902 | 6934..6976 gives 0.3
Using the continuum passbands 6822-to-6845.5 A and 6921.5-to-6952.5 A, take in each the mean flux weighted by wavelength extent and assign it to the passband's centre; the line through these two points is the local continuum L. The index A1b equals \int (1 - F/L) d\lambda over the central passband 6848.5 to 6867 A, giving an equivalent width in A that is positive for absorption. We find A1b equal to -0.7 A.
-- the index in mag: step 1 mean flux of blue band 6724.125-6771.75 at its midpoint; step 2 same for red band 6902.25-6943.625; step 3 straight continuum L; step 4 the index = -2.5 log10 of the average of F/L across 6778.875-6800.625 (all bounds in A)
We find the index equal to 0.10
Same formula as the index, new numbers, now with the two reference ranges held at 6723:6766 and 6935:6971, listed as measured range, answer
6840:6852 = 0.06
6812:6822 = 0.06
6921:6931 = 0.22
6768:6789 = 0.05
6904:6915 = -0.01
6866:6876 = 0.00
